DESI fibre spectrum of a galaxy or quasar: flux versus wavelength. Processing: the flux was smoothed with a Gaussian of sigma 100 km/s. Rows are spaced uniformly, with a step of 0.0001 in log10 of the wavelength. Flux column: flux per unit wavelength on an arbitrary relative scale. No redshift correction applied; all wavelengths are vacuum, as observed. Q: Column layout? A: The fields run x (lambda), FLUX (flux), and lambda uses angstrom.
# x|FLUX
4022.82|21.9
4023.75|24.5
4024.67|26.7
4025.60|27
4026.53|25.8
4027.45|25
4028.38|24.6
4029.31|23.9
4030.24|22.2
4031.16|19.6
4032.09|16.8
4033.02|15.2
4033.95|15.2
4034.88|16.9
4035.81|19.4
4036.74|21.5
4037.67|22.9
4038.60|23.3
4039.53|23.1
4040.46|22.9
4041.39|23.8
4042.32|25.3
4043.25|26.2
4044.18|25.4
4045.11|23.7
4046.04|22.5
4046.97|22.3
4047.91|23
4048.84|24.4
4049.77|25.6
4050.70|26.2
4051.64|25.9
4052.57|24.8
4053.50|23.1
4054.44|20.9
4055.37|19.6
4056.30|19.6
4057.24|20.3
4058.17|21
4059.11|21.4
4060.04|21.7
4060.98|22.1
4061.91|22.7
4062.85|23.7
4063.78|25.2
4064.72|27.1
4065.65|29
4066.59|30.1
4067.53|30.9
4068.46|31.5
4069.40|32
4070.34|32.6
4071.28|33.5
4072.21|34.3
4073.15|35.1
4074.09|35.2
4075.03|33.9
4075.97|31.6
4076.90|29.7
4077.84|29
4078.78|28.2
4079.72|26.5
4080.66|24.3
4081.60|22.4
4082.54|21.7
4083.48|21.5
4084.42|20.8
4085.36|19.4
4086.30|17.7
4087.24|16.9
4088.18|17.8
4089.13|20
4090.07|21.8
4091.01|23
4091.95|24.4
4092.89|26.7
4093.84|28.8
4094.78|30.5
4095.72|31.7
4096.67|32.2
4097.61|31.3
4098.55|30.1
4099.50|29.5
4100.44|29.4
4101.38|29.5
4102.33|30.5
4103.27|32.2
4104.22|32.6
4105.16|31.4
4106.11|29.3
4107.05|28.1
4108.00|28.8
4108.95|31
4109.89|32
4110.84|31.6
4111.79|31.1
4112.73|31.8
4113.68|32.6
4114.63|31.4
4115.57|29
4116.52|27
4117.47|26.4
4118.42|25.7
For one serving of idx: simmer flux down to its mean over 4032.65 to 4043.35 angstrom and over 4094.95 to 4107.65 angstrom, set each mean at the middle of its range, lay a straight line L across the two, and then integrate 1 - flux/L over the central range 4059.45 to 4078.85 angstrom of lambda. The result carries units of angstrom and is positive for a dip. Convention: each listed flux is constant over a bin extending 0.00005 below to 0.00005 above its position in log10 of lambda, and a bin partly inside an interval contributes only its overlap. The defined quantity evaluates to -2.7 angstrom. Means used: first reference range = 21.2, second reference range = 30.6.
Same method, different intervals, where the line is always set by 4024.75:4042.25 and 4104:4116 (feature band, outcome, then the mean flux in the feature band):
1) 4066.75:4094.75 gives 0.5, 26.7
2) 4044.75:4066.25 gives 0.9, 23.3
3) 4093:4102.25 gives -0.3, 30.2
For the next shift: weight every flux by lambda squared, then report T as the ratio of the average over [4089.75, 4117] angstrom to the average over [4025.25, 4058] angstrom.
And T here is 1.36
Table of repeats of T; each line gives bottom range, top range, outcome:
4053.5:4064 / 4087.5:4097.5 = 1.21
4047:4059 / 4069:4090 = 1.17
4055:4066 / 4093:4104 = 1.36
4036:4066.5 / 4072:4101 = 1.15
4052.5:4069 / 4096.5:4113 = 1.30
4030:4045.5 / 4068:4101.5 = 1.31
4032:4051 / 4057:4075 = 1.28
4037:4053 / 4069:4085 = 1.21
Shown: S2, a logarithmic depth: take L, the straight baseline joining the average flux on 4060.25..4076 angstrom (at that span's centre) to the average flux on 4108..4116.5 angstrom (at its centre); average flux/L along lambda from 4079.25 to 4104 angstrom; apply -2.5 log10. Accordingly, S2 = 0.19 mag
